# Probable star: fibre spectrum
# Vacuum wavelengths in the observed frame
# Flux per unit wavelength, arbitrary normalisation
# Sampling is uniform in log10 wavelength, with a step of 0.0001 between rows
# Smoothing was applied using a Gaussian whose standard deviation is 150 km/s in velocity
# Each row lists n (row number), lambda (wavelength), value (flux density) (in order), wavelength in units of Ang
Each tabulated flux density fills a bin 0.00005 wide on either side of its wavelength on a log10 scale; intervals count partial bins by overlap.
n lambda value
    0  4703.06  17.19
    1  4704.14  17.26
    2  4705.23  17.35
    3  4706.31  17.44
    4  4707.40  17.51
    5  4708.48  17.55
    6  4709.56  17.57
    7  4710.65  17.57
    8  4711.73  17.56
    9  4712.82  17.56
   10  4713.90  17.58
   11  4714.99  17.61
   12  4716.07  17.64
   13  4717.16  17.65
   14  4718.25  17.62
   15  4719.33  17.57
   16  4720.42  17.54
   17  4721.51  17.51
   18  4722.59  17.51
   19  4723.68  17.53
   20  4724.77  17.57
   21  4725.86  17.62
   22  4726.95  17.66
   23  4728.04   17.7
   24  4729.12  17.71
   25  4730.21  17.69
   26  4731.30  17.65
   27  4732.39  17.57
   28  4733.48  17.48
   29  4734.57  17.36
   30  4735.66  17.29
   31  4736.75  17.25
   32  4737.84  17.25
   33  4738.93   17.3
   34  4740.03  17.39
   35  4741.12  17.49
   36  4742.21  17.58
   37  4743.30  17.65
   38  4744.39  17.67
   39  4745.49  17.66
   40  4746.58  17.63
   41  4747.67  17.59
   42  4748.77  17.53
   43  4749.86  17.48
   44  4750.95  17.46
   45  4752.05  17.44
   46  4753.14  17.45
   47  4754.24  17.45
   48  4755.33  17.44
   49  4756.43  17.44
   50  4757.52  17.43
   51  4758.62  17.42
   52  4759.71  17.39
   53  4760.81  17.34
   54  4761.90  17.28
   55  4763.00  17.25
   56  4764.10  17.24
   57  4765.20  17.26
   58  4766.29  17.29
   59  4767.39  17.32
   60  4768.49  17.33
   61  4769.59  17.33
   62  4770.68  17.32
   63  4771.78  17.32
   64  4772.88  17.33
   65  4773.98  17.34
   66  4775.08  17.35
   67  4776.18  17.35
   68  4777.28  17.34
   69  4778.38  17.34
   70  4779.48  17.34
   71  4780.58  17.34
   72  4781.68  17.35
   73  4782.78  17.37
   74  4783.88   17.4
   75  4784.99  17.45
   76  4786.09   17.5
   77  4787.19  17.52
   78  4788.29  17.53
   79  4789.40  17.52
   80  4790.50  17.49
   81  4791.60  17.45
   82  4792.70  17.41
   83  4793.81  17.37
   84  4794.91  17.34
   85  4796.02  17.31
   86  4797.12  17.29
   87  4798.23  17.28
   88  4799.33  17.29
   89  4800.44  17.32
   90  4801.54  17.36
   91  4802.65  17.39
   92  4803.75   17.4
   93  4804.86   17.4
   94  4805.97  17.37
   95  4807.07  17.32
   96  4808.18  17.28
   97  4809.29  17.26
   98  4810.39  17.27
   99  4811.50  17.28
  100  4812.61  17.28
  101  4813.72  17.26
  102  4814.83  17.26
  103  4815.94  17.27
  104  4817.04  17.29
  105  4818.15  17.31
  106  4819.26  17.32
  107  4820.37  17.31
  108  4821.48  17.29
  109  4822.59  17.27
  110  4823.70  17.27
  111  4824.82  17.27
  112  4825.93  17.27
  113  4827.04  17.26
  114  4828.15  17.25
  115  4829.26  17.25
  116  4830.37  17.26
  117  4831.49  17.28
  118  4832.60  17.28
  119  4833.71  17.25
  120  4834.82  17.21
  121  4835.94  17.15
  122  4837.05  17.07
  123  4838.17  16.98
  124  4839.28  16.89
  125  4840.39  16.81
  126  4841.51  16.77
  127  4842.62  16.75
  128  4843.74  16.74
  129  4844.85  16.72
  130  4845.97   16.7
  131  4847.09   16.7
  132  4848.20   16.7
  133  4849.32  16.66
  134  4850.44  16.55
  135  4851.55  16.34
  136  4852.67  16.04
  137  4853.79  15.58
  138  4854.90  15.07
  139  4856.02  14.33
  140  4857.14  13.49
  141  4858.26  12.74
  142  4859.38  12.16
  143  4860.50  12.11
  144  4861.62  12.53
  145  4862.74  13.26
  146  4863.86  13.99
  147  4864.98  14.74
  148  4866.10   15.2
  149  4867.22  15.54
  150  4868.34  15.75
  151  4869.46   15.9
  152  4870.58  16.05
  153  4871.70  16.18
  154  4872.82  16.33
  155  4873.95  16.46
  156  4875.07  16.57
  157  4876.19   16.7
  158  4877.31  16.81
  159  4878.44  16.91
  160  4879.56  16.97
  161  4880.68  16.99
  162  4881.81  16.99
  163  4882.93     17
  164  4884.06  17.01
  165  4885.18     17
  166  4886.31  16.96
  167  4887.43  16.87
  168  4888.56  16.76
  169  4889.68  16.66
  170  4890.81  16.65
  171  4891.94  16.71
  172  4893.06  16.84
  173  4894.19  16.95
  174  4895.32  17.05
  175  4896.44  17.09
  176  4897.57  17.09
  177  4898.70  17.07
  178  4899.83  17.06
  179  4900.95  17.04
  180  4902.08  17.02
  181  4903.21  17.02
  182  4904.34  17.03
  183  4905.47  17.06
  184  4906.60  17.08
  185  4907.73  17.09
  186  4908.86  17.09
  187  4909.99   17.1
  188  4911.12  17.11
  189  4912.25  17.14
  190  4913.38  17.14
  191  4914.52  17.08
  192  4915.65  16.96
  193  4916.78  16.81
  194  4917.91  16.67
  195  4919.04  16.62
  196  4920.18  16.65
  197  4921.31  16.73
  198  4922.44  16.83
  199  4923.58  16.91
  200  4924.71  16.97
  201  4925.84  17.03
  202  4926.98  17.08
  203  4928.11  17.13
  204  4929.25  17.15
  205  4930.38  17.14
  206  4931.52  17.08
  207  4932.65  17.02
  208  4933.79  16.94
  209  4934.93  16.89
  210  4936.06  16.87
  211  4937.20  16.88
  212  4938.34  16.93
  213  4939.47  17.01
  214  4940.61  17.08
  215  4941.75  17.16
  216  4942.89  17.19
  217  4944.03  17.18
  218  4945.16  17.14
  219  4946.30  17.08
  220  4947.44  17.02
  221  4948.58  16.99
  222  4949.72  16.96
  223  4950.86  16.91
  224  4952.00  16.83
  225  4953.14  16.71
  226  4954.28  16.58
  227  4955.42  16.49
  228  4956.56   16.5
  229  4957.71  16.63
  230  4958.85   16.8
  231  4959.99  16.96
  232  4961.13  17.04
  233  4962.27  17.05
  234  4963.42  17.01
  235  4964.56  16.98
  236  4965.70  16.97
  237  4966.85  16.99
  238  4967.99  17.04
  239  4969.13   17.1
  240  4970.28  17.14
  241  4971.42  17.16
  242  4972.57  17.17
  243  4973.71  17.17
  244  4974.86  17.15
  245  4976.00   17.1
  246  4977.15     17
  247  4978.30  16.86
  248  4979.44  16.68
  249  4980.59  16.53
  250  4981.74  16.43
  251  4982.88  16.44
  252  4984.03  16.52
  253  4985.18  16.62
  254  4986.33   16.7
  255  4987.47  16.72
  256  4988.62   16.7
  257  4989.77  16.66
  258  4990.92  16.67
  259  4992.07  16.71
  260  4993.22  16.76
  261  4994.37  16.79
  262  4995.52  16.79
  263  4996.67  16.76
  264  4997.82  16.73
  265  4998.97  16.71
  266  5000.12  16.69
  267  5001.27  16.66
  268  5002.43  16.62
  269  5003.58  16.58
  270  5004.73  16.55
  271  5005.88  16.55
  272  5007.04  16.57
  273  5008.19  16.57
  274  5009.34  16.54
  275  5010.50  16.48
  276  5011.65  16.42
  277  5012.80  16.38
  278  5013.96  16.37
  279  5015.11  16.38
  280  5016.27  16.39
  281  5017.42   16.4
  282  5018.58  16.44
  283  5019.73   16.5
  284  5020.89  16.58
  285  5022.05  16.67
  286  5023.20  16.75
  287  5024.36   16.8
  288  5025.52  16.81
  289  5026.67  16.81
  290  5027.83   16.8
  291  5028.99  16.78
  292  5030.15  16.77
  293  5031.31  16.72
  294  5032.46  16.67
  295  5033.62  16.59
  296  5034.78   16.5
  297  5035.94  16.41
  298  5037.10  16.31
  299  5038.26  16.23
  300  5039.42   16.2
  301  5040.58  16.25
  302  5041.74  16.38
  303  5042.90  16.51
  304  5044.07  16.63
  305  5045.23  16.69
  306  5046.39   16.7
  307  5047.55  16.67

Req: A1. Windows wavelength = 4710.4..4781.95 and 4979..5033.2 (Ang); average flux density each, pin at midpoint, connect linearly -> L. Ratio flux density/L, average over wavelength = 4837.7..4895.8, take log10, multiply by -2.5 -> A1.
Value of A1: 0.07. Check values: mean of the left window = 17.5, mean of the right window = 16.6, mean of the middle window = 16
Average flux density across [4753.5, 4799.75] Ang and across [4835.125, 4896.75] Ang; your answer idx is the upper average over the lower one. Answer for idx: 0.9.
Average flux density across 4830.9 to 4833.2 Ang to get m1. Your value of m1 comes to 17.3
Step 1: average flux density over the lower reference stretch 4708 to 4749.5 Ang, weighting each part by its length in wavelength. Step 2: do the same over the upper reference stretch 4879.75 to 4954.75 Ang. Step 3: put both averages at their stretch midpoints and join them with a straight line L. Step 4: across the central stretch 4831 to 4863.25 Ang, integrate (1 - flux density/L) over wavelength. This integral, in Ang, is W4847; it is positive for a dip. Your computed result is 2.6 Ang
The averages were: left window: 17.5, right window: 17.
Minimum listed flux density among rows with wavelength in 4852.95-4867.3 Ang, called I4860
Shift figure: 12.11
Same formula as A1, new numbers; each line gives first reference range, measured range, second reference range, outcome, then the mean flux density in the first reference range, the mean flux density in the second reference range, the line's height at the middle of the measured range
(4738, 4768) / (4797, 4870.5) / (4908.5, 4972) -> 0.05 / 17.4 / 17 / 17.2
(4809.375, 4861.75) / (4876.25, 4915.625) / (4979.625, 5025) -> -0.03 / 16.5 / 16.6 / 16.5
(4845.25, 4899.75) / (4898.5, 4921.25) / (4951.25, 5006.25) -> -0.05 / 15.9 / 16.8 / 16.2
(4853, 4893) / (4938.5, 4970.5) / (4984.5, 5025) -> -0.05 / 15.6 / 16.6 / 16.2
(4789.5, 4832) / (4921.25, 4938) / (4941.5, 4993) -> 0.00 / 17.3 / 16.9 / 17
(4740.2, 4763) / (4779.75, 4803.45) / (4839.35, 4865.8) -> -0.05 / 17.5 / 15.2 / 16.6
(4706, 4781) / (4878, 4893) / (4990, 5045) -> 0.01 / 17.5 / 16.6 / 17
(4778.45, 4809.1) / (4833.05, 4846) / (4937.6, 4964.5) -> 0.02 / 17.4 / 16.9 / 17.2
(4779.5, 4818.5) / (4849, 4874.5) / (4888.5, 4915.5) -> 0.15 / 17.4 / 17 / 17.1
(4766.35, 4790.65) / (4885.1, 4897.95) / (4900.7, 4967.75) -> 0.01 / 17.4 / 17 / 17.1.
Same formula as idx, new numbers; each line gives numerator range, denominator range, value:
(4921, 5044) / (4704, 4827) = 0.96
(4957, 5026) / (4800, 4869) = 1.02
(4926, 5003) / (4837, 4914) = 1.04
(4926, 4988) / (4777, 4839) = 0.98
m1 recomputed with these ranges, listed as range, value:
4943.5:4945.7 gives 17.2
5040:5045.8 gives 16.5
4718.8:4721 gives 17.5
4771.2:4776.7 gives 17.3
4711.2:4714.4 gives 17.6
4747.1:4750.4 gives 17.5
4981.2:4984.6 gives 16.5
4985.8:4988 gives 16.8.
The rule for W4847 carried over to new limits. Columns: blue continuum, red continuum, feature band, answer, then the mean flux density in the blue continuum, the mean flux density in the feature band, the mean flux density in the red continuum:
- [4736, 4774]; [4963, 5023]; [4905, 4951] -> -0.3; 17.4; 17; 16.7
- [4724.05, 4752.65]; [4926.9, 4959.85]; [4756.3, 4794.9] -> 0.1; 17.5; 17.4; 16.9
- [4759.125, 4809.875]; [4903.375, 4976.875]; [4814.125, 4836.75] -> 0.0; 17.4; 17.3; 17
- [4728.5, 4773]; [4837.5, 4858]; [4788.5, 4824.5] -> -1.3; 17.4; 17.3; 16.2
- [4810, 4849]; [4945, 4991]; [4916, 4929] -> 0.1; 17.1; 16.9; 16.9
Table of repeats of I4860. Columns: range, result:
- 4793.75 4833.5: 17.25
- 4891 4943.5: 16.62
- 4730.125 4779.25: 17.24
